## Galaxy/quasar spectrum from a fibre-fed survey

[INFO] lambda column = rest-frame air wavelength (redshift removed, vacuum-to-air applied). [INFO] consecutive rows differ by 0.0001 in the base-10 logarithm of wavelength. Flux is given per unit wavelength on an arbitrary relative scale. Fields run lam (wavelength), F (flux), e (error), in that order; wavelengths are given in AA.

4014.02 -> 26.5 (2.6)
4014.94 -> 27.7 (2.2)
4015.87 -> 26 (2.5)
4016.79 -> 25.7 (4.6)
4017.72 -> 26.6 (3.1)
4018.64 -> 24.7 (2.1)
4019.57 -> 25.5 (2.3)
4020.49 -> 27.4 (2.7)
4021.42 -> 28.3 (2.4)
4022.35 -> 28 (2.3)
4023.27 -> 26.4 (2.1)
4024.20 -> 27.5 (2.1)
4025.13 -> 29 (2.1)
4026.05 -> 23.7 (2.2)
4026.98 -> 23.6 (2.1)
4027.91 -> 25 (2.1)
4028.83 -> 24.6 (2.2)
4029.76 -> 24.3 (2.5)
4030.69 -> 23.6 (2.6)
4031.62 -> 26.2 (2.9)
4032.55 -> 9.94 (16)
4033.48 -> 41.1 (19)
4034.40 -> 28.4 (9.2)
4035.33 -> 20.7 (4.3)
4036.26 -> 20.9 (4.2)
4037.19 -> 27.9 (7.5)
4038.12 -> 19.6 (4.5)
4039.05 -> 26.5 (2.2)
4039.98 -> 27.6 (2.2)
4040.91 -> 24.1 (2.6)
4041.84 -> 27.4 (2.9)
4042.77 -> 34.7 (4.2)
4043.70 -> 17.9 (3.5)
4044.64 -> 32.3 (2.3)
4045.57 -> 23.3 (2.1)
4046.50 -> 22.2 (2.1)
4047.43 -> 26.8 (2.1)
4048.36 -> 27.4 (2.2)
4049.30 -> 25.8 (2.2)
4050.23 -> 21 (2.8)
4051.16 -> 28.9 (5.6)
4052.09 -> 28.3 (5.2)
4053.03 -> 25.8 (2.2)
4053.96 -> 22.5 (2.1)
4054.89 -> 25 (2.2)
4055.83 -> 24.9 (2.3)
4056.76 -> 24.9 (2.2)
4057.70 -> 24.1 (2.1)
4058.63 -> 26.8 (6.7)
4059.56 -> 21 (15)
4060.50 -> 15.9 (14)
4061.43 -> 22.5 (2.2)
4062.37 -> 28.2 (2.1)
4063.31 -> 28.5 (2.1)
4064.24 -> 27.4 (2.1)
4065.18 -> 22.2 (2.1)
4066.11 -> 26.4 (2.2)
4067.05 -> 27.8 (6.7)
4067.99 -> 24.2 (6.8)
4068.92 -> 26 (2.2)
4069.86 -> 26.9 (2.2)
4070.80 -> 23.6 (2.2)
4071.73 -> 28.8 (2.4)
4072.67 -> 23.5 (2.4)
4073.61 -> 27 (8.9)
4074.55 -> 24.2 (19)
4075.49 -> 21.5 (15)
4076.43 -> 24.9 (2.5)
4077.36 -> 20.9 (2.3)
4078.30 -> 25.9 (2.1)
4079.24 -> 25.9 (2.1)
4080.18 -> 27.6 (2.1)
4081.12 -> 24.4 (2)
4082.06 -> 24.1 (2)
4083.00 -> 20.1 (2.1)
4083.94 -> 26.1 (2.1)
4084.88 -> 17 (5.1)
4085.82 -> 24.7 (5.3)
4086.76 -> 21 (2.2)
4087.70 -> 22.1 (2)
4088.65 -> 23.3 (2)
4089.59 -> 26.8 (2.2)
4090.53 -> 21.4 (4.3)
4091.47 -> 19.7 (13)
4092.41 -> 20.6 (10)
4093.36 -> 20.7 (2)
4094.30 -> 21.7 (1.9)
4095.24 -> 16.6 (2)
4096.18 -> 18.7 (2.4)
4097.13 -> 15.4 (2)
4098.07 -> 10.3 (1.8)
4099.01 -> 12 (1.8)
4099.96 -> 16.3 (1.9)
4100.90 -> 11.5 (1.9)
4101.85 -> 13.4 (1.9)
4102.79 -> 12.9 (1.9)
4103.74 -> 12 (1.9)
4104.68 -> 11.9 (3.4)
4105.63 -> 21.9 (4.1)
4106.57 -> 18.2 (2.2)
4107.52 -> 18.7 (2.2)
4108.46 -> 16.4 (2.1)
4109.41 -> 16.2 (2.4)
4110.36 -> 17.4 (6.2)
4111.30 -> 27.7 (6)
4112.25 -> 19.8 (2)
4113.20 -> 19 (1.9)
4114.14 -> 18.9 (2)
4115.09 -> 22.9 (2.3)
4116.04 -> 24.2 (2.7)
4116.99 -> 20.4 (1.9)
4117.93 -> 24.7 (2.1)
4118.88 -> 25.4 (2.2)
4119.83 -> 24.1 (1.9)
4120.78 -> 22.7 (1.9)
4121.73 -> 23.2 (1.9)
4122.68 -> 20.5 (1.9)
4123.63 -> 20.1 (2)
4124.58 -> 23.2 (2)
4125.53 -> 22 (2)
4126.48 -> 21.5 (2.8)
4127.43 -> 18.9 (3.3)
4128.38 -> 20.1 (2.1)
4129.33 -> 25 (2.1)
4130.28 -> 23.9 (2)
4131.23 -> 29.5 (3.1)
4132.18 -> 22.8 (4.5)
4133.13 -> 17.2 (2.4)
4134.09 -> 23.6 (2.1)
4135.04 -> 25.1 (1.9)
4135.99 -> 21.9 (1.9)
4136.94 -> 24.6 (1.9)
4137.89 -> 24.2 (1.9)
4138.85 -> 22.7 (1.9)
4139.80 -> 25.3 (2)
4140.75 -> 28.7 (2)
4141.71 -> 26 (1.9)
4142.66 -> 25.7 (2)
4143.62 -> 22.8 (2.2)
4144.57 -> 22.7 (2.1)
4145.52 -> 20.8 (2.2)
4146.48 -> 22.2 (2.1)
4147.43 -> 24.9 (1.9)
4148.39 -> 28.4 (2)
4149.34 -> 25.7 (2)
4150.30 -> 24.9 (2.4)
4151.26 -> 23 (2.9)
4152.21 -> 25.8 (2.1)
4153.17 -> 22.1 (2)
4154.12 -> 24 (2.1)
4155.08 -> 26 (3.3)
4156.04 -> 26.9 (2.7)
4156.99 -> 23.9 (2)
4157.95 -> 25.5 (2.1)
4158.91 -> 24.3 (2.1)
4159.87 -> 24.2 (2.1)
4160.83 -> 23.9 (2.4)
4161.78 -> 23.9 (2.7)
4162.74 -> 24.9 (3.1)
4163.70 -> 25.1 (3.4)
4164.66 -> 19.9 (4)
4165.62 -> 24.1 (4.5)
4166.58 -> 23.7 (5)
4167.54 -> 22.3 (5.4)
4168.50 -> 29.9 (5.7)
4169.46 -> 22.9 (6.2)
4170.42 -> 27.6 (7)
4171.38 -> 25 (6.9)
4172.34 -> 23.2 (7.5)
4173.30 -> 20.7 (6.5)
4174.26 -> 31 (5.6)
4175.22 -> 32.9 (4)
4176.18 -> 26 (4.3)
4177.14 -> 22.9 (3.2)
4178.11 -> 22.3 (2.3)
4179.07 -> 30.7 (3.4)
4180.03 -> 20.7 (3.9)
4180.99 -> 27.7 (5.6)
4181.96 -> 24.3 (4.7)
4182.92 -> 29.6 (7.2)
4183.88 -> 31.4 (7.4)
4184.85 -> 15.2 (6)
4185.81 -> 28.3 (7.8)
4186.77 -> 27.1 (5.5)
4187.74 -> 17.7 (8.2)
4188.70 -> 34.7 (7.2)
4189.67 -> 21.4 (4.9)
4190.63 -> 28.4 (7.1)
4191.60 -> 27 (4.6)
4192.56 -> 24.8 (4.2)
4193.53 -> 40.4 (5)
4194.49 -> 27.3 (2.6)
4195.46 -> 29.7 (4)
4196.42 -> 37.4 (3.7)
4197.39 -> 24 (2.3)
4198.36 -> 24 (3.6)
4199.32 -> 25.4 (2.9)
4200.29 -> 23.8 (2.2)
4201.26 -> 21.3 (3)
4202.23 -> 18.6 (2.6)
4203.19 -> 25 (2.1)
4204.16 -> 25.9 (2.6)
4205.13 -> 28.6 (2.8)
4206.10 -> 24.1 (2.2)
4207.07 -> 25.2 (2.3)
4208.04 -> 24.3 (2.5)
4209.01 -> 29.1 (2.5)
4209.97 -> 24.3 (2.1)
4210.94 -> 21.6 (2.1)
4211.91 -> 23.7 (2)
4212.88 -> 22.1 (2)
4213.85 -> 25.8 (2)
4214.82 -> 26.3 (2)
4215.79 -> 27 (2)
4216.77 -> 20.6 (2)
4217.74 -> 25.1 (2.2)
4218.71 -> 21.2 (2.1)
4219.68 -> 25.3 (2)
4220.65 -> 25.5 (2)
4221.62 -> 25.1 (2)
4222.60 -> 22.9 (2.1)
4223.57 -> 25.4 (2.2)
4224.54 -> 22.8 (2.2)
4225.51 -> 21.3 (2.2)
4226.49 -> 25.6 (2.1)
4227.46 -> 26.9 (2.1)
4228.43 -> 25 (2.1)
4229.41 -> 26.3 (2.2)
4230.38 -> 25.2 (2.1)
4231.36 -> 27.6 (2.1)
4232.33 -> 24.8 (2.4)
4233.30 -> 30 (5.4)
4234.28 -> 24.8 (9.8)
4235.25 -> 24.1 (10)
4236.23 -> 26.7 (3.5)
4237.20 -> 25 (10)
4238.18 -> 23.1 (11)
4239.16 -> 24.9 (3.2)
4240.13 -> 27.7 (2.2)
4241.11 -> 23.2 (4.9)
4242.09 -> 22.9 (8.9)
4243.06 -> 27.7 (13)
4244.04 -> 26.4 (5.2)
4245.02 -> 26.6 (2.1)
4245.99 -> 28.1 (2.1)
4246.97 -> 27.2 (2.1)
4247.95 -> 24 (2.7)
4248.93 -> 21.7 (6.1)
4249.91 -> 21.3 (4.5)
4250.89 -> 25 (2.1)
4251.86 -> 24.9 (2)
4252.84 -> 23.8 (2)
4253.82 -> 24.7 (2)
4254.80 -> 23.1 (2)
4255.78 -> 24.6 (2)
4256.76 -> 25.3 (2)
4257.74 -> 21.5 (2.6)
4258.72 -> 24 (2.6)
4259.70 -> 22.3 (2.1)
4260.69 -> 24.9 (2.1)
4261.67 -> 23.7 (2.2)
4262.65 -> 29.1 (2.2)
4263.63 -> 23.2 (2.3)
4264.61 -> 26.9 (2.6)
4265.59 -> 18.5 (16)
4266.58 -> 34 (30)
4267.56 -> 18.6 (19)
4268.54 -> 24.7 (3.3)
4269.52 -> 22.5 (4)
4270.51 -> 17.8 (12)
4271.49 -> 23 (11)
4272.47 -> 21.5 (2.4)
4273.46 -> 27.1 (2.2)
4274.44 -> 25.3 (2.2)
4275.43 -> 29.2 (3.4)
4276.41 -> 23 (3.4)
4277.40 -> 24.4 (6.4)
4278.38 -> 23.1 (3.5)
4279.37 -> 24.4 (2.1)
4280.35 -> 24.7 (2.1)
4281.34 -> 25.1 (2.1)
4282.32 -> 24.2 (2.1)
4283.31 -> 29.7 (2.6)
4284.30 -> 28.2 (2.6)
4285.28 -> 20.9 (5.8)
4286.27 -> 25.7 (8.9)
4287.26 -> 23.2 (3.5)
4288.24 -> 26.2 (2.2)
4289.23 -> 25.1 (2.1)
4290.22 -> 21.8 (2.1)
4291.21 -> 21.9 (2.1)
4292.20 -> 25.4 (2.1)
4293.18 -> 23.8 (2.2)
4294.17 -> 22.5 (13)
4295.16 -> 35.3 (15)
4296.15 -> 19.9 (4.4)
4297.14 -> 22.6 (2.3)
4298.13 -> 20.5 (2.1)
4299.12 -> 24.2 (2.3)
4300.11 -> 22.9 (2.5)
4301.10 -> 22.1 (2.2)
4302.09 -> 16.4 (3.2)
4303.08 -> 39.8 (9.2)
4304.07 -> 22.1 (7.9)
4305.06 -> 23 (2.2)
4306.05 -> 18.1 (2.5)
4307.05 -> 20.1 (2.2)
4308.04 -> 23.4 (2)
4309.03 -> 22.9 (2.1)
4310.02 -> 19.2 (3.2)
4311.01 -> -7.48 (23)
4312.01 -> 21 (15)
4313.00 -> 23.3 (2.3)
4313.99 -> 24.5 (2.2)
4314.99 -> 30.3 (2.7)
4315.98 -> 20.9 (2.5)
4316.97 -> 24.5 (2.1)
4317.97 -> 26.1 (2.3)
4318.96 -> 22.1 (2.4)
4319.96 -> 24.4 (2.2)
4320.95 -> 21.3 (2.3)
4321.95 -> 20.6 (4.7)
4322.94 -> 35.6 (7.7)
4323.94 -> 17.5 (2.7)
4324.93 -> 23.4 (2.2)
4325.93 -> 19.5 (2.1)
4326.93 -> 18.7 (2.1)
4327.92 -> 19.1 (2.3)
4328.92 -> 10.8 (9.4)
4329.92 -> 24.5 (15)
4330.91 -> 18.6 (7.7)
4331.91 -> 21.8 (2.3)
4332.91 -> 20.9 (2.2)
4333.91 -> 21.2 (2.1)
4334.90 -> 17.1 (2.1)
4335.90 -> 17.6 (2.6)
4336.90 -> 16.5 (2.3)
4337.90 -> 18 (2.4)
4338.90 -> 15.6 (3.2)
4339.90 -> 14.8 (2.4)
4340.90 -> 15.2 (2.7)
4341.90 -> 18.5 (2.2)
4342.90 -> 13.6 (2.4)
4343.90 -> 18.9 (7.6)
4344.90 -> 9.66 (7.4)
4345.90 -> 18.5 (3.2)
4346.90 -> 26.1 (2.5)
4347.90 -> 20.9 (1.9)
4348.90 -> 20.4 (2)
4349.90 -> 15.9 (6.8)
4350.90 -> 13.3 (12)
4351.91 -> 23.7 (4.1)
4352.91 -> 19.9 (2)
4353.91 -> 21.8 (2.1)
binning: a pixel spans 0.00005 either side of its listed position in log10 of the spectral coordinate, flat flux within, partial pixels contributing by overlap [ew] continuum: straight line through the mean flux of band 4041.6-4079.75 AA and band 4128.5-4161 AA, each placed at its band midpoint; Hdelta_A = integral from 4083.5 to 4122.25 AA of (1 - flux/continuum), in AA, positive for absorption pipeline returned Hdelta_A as 8.28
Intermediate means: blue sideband 25.2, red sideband 24.3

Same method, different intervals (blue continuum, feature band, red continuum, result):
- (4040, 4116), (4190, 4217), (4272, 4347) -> -4.7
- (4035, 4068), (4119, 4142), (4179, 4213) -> 2.1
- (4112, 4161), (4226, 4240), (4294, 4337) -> -2.1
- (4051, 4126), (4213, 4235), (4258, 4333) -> -2.2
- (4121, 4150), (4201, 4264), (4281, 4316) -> -4.1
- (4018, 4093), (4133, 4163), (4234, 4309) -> 0.3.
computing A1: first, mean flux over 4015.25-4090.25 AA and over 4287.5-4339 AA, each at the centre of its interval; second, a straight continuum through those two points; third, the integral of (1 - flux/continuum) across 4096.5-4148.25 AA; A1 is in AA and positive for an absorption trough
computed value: 7.0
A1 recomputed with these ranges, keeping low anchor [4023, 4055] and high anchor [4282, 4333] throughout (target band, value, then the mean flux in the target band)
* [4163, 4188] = -1.2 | 25.1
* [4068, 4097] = 2.2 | 23.1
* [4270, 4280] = -0.4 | 23.9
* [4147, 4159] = -0.4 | 25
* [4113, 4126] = 1.2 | 22.3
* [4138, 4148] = 0.0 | 24.2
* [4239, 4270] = -2.0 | 24.6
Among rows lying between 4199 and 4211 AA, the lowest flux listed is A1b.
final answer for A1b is 18.6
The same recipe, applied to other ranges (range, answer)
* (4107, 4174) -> 16.2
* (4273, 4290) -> 20.9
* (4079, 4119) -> 10.3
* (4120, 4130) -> 18.9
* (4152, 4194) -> 15.2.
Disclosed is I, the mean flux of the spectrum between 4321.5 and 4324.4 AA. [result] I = 24.7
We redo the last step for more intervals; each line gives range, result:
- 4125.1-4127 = 21.7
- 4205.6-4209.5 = 25.7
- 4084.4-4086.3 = 20.9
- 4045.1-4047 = 22.9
